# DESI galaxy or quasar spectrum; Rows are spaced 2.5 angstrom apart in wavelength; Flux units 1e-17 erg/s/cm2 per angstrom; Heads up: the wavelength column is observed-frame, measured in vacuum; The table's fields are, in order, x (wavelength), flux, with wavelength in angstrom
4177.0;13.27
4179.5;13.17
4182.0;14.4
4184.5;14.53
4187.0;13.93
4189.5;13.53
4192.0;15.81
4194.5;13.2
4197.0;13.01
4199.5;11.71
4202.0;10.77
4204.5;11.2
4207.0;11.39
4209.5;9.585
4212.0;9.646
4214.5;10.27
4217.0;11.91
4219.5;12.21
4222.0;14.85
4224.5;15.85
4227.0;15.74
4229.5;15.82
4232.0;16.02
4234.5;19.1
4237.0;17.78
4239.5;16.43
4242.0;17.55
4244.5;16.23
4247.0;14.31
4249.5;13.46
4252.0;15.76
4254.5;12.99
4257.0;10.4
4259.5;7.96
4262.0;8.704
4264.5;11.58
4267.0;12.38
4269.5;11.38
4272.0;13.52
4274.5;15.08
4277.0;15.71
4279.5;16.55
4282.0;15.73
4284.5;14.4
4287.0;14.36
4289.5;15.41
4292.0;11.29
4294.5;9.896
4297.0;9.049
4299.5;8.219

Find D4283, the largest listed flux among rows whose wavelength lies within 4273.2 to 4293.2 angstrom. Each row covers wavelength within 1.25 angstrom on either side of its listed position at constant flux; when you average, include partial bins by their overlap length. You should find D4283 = 16.55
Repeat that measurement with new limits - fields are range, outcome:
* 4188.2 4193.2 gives 15.81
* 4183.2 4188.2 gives 14.53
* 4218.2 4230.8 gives 15.85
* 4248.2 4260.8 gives 15.76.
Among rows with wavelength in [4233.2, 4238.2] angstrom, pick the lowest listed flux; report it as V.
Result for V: 17.78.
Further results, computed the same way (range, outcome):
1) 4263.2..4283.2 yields 11.38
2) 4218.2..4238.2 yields 12.21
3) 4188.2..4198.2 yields 13.01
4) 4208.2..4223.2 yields 9.585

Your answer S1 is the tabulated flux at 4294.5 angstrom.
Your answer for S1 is 9.896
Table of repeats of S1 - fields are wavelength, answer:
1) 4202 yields 10.77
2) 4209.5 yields 9.585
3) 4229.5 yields 15.82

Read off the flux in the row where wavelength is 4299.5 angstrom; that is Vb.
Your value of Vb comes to 8.219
